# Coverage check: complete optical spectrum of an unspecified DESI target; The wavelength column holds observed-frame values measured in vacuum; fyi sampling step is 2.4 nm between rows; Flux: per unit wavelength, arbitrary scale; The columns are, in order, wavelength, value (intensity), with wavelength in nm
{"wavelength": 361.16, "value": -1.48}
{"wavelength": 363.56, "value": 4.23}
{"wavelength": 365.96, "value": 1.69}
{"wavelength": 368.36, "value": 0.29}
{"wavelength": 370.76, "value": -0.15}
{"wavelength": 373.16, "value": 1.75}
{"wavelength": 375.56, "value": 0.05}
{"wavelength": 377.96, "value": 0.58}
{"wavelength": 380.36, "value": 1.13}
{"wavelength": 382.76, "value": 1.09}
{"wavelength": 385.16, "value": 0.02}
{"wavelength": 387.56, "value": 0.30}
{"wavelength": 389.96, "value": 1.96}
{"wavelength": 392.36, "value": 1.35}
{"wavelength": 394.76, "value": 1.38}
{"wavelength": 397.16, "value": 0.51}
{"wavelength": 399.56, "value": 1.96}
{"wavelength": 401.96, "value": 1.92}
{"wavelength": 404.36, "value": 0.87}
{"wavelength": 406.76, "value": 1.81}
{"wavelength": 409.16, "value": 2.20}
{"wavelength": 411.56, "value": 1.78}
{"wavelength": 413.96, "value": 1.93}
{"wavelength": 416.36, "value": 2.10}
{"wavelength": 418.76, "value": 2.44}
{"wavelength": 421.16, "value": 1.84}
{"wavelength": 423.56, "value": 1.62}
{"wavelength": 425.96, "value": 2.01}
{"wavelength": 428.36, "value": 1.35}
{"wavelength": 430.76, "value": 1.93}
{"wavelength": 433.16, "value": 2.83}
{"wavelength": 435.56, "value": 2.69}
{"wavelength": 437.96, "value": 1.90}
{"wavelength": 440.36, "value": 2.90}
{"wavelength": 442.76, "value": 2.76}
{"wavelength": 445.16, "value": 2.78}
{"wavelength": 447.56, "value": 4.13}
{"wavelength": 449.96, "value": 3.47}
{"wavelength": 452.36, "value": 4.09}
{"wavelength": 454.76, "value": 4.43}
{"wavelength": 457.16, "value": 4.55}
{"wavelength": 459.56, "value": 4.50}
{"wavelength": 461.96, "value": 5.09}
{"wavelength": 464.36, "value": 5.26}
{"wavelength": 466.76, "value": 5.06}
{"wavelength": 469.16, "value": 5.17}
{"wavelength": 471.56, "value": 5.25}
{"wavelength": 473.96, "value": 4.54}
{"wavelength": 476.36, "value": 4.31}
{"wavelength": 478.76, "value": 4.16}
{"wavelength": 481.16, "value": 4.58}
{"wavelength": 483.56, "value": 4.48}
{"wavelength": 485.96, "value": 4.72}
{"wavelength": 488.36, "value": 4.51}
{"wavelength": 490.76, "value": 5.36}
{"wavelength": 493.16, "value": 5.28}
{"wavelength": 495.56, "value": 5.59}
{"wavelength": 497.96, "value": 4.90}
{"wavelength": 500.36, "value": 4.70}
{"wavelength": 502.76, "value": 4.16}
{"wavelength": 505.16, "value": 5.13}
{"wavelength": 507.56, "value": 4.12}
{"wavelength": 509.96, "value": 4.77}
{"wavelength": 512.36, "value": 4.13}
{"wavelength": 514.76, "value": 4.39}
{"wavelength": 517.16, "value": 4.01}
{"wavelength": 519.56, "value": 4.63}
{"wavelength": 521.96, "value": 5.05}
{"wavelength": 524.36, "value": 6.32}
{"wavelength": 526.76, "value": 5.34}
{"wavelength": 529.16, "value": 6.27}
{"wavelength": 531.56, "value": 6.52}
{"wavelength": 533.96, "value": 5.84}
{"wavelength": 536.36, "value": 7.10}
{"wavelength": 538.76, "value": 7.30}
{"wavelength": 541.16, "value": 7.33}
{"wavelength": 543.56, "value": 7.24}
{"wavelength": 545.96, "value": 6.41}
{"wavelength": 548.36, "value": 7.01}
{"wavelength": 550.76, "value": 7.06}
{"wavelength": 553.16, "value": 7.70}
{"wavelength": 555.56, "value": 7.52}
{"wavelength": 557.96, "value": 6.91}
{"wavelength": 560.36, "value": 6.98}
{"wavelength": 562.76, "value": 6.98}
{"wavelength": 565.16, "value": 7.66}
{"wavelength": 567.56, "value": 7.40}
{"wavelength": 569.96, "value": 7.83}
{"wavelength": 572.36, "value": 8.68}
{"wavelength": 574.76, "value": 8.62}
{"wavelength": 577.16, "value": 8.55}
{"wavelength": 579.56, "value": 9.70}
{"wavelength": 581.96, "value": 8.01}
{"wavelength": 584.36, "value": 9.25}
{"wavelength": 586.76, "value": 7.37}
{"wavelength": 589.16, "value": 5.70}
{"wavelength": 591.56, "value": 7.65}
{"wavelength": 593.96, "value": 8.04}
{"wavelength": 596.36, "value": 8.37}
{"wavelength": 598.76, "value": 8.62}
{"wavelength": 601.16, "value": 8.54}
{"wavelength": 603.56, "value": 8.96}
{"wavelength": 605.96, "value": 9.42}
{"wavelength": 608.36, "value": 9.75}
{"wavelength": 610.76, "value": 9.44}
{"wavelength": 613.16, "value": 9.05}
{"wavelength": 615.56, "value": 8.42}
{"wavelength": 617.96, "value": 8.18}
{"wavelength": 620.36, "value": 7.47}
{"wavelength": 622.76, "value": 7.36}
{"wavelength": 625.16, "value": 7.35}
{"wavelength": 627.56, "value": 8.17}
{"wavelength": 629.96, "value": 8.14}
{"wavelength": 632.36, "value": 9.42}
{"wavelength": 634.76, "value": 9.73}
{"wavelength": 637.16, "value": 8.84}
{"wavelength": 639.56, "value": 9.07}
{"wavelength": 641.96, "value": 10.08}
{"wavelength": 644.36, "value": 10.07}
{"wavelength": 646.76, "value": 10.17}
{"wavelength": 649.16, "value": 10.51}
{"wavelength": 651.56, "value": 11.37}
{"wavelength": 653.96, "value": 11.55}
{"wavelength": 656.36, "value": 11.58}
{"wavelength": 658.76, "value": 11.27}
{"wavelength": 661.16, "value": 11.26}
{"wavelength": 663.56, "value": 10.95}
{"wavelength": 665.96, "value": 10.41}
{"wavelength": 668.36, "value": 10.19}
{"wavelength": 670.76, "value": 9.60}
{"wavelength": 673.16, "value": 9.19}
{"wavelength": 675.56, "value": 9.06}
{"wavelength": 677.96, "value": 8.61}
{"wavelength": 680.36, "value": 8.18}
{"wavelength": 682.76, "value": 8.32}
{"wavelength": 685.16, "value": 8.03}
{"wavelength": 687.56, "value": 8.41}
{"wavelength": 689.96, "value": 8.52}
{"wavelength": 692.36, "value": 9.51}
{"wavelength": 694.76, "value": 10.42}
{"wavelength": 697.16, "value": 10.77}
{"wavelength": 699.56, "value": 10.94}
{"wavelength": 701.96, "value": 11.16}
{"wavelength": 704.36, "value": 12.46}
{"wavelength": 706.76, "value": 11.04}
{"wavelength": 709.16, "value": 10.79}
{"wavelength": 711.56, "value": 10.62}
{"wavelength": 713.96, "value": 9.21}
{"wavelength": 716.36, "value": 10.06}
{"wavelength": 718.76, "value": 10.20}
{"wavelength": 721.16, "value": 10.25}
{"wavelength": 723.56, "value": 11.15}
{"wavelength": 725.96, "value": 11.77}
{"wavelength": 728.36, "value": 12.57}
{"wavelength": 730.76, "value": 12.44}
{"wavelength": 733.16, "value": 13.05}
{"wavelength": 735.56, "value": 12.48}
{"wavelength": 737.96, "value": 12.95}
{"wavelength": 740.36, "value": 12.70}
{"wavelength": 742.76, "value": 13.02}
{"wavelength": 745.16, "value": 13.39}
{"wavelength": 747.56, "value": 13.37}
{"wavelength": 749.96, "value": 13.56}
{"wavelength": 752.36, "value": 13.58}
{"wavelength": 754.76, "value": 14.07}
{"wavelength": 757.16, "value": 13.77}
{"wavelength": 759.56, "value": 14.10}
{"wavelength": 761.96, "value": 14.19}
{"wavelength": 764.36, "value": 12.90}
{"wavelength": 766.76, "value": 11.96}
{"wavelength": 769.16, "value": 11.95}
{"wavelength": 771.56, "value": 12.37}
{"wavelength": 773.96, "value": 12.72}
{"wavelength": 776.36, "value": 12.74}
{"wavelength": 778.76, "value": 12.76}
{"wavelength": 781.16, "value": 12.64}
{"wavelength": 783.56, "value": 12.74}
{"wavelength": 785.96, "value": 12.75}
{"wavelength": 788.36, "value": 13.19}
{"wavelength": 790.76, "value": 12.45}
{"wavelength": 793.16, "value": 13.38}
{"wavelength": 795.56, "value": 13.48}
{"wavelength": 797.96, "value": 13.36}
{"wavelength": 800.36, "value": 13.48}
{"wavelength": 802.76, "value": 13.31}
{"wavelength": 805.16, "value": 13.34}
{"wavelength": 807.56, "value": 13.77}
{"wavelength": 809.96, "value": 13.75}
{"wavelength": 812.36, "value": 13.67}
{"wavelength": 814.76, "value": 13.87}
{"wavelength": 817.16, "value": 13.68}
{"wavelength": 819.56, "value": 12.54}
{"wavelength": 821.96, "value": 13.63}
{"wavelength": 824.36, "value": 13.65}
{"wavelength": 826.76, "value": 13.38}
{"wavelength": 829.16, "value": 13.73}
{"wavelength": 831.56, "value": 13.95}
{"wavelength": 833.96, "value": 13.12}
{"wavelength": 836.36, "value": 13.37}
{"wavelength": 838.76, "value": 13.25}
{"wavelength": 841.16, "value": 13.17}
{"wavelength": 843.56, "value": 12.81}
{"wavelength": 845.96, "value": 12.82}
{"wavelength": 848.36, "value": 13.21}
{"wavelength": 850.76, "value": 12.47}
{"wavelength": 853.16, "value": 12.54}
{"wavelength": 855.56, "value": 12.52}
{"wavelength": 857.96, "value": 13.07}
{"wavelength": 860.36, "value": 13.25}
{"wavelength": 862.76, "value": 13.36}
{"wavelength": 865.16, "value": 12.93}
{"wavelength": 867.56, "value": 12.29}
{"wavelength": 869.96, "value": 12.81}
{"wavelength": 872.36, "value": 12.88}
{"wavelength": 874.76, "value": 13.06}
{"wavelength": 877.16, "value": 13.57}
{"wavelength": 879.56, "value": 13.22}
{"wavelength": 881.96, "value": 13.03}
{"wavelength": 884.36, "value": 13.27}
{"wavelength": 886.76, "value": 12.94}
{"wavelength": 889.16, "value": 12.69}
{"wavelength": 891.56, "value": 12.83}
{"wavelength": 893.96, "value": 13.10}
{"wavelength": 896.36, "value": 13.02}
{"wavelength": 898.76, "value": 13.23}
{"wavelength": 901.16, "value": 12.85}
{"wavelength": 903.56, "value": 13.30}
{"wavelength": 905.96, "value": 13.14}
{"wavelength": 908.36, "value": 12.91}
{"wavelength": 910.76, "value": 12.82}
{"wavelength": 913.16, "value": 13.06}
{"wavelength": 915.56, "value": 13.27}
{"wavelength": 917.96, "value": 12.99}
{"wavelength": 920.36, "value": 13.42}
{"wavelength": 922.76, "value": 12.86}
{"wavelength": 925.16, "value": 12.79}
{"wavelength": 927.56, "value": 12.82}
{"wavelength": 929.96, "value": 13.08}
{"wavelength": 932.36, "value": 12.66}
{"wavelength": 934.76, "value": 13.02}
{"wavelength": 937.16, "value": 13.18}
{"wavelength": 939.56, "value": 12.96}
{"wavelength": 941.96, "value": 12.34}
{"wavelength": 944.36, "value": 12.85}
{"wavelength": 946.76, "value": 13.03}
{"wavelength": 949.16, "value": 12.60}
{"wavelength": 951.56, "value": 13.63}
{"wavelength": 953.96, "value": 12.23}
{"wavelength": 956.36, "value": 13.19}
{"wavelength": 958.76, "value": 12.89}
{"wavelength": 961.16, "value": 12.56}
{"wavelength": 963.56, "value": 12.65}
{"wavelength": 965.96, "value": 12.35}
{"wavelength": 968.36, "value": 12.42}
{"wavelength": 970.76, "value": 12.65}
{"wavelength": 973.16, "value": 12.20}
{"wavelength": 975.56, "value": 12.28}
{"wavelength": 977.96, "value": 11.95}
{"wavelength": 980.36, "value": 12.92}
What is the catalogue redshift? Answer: 0.000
